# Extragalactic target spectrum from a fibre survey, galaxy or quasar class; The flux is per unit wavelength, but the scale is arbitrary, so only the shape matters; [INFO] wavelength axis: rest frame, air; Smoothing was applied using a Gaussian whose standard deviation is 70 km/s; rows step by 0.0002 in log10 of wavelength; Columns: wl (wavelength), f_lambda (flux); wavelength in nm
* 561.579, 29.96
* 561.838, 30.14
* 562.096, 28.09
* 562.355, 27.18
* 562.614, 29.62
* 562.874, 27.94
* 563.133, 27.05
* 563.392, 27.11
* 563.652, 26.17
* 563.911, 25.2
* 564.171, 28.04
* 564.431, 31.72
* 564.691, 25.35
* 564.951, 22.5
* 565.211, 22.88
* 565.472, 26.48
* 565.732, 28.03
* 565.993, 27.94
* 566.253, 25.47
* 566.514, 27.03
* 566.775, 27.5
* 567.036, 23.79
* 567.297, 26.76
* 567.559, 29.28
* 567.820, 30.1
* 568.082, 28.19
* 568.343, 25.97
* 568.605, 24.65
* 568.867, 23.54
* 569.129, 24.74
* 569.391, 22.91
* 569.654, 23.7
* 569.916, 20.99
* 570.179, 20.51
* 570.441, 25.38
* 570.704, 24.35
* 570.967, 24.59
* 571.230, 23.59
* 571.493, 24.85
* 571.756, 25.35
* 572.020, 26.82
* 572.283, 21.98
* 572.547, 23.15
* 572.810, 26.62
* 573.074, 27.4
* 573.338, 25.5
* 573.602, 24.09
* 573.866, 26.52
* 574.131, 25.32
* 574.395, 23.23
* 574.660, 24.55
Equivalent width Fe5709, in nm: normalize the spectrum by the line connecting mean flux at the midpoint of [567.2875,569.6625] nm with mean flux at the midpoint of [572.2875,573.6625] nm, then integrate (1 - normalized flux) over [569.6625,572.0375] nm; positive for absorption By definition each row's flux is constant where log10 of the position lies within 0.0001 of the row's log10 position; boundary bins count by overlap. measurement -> 0.15 nm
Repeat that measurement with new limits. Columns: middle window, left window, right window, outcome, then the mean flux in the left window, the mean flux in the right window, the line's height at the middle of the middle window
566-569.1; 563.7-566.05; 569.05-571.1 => -0.216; 26.4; 23.4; 24.8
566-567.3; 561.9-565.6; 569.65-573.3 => -0.016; 26.9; 24.3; 25.9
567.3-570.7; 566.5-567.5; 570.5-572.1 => 0.089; 26.4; 24.9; 25.7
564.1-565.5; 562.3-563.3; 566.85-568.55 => 0.082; 28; 27.2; 27.7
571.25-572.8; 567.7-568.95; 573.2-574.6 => 0.057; 26.6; 24.9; 25.5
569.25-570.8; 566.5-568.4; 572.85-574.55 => 0.211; 27.4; 25.4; 26.6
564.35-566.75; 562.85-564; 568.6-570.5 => -0.085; 26.7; 23.1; 25.4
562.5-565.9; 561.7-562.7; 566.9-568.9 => 0.152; 28.7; 26.7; 28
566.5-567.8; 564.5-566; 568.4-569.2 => -0.113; 25.6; 24.4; 25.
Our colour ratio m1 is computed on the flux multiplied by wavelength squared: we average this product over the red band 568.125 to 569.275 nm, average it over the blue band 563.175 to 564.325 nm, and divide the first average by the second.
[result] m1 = 0.9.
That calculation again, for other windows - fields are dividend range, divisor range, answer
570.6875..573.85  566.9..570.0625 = 1.00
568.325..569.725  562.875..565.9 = 0.93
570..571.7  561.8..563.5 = 0.88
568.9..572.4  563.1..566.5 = 0.92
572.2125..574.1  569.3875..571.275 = 1.09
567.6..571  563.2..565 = 0.94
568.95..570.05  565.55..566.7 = 0.86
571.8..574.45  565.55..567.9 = 0.94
